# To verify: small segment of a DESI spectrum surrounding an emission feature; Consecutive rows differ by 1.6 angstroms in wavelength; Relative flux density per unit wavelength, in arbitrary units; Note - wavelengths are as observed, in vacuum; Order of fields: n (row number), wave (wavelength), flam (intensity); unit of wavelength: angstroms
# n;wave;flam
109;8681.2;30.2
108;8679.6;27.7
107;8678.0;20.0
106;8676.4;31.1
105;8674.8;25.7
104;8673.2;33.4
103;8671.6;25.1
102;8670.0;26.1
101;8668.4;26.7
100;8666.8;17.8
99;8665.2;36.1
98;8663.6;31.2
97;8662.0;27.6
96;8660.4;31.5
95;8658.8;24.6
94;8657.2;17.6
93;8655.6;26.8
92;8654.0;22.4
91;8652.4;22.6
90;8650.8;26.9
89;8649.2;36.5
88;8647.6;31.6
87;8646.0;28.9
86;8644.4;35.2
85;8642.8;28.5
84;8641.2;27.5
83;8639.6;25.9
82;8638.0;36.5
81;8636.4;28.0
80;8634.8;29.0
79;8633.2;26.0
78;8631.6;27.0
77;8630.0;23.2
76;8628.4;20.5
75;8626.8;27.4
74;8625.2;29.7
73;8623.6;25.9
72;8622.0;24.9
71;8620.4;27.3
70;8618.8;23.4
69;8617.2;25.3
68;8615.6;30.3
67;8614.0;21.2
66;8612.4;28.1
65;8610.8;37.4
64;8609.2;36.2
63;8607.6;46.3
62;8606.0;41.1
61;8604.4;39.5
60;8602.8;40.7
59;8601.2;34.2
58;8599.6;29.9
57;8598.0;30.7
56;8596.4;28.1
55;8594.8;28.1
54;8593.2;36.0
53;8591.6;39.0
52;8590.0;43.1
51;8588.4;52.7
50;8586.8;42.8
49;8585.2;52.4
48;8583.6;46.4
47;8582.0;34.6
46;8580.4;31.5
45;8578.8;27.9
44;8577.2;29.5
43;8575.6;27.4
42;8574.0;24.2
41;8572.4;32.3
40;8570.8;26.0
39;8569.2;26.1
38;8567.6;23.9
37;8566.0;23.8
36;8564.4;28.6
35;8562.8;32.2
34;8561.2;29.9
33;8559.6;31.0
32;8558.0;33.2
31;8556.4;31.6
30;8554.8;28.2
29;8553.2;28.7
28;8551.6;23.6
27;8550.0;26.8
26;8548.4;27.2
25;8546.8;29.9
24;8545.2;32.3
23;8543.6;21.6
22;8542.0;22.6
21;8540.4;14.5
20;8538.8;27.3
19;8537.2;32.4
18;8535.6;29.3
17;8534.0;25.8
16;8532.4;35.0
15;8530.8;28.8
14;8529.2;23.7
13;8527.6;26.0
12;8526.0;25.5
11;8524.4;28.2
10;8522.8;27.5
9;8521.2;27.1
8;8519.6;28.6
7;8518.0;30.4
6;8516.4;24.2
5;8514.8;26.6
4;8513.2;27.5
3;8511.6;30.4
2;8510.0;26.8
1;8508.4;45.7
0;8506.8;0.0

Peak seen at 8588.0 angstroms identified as [S II] 6716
